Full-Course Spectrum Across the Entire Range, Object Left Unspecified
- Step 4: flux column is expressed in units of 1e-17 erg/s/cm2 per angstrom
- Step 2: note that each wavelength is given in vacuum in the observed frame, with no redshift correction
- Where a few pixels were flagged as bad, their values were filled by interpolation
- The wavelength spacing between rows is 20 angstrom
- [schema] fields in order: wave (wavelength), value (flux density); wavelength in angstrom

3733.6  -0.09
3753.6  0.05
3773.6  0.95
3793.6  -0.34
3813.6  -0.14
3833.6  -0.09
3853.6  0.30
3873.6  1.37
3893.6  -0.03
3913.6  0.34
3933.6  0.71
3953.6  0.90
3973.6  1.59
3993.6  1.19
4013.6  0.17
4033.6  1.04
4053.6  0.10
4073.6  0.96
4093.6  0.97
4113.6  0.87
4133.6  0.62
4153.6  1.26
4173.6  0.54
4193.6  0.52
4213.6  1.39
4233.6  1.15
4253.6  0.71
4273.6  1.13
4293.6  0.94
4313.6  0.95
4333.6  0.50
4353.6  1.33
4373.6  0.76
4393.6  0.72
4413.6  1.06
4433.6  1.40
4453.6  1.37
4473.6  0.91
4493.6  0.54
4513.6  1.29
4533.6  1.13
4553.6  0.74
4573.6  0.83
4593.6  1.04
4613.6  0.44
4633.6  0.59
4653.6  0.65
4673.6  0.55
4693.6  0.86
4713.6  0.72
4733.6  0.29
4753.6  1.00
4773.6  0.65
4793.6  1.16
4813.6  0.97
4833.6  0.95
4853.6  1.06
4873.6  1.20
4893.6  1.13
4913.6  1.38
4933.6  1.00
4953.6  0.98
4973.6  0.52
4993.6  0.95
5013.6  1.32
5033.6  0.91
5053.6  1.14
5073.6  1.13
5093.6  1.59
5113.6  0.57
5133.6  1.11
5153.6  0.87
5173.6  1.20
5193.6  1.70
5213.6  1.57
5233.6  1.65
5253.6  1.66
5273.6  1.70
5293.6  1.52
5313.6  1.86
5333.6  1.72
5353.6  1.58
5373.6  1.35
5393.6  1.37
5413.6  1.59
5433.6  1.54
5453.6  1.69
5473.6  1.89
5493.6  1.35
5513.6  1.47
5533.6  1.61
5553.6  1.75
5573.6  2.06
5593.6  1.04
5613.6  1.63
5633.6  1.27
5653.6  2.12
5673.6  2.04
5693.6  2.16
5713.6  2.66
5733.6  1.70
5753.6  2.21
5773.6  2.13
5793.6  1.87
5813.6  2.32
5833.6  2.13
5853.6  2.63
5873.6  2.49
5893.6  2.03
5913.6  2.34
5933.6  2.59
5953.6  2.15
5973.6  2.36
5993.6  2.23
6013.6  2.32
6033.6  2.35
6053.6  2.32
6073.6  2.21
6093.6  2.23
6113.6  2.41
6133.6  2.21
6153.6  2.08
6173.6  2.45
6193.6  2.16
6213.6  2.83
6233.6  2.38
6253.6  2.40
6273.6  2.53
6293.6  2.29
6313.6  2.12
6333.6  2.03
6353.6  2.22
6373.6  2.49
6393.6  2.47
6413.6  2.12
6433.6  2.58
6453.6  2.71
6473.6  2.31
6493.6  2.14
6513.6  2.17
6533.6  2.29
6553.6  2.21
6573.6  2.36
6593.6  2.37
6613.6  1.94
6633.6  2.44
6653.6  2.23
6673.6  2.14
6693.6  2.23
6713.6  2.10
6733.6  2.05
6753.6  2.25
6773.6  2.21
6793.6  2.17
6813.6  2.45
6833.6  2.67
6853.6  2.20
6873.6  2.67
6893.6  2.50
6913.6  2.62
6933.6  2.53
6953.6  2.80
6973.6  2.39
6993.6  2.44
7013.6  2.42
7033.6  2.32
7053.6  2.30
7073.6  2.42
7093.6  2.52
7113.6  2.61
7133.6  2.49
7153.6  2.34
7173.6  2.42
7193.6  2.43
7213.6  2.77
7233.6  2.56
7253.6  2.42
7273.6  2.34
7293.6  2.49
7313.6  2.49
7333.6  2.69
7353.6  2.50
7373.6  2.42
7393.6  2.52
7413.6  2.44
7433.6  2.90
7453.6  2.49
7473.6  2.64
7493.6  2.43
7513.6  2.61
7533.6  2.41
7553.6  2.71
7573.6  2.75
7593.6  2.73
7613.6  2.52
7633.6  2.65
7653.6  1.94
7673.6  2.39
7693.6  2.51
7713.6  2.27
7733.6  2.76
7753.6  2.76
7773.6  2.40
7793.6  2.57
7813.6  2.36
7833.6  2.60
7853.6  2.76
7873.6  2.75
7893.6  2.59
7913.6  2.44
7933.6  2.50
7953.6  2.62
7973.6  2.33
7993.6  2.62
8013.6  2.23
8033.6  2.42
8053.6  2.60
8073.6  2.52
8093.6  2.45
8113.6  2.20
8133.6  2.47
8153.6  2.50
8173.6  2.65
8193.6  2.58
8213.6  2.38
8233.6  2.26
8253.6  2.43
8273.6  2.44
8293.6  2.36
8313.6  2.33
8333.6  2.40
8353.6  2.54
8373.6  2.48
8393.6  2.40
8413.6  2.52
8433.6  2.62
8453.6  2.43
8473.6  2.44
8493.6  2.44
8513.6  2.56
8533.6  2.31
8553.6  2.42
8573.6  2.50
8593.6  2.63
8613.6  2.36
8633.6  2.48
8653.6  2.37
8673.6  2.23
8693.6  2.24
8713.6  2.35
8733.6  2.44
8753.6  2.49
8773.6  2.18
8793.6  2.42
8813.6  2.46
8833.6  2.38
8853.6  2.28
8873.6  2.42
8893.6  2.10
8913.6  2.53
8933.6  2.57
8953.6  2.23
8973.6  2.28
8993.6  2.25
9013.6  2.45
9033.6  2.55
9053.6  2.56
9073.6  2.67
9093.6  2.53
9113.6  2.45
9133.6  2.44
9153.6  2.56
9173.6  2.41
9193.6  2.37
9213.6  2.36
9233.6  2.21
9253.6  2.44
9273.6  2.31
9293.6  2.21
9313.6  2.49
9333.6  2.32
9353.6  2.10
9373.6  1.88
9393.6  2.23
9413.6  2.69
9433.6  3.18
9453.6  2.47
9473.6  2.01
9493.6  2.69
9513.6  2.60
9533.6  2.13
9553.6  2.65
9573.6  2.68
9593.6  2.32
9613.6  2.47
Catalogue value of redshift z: 0.30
